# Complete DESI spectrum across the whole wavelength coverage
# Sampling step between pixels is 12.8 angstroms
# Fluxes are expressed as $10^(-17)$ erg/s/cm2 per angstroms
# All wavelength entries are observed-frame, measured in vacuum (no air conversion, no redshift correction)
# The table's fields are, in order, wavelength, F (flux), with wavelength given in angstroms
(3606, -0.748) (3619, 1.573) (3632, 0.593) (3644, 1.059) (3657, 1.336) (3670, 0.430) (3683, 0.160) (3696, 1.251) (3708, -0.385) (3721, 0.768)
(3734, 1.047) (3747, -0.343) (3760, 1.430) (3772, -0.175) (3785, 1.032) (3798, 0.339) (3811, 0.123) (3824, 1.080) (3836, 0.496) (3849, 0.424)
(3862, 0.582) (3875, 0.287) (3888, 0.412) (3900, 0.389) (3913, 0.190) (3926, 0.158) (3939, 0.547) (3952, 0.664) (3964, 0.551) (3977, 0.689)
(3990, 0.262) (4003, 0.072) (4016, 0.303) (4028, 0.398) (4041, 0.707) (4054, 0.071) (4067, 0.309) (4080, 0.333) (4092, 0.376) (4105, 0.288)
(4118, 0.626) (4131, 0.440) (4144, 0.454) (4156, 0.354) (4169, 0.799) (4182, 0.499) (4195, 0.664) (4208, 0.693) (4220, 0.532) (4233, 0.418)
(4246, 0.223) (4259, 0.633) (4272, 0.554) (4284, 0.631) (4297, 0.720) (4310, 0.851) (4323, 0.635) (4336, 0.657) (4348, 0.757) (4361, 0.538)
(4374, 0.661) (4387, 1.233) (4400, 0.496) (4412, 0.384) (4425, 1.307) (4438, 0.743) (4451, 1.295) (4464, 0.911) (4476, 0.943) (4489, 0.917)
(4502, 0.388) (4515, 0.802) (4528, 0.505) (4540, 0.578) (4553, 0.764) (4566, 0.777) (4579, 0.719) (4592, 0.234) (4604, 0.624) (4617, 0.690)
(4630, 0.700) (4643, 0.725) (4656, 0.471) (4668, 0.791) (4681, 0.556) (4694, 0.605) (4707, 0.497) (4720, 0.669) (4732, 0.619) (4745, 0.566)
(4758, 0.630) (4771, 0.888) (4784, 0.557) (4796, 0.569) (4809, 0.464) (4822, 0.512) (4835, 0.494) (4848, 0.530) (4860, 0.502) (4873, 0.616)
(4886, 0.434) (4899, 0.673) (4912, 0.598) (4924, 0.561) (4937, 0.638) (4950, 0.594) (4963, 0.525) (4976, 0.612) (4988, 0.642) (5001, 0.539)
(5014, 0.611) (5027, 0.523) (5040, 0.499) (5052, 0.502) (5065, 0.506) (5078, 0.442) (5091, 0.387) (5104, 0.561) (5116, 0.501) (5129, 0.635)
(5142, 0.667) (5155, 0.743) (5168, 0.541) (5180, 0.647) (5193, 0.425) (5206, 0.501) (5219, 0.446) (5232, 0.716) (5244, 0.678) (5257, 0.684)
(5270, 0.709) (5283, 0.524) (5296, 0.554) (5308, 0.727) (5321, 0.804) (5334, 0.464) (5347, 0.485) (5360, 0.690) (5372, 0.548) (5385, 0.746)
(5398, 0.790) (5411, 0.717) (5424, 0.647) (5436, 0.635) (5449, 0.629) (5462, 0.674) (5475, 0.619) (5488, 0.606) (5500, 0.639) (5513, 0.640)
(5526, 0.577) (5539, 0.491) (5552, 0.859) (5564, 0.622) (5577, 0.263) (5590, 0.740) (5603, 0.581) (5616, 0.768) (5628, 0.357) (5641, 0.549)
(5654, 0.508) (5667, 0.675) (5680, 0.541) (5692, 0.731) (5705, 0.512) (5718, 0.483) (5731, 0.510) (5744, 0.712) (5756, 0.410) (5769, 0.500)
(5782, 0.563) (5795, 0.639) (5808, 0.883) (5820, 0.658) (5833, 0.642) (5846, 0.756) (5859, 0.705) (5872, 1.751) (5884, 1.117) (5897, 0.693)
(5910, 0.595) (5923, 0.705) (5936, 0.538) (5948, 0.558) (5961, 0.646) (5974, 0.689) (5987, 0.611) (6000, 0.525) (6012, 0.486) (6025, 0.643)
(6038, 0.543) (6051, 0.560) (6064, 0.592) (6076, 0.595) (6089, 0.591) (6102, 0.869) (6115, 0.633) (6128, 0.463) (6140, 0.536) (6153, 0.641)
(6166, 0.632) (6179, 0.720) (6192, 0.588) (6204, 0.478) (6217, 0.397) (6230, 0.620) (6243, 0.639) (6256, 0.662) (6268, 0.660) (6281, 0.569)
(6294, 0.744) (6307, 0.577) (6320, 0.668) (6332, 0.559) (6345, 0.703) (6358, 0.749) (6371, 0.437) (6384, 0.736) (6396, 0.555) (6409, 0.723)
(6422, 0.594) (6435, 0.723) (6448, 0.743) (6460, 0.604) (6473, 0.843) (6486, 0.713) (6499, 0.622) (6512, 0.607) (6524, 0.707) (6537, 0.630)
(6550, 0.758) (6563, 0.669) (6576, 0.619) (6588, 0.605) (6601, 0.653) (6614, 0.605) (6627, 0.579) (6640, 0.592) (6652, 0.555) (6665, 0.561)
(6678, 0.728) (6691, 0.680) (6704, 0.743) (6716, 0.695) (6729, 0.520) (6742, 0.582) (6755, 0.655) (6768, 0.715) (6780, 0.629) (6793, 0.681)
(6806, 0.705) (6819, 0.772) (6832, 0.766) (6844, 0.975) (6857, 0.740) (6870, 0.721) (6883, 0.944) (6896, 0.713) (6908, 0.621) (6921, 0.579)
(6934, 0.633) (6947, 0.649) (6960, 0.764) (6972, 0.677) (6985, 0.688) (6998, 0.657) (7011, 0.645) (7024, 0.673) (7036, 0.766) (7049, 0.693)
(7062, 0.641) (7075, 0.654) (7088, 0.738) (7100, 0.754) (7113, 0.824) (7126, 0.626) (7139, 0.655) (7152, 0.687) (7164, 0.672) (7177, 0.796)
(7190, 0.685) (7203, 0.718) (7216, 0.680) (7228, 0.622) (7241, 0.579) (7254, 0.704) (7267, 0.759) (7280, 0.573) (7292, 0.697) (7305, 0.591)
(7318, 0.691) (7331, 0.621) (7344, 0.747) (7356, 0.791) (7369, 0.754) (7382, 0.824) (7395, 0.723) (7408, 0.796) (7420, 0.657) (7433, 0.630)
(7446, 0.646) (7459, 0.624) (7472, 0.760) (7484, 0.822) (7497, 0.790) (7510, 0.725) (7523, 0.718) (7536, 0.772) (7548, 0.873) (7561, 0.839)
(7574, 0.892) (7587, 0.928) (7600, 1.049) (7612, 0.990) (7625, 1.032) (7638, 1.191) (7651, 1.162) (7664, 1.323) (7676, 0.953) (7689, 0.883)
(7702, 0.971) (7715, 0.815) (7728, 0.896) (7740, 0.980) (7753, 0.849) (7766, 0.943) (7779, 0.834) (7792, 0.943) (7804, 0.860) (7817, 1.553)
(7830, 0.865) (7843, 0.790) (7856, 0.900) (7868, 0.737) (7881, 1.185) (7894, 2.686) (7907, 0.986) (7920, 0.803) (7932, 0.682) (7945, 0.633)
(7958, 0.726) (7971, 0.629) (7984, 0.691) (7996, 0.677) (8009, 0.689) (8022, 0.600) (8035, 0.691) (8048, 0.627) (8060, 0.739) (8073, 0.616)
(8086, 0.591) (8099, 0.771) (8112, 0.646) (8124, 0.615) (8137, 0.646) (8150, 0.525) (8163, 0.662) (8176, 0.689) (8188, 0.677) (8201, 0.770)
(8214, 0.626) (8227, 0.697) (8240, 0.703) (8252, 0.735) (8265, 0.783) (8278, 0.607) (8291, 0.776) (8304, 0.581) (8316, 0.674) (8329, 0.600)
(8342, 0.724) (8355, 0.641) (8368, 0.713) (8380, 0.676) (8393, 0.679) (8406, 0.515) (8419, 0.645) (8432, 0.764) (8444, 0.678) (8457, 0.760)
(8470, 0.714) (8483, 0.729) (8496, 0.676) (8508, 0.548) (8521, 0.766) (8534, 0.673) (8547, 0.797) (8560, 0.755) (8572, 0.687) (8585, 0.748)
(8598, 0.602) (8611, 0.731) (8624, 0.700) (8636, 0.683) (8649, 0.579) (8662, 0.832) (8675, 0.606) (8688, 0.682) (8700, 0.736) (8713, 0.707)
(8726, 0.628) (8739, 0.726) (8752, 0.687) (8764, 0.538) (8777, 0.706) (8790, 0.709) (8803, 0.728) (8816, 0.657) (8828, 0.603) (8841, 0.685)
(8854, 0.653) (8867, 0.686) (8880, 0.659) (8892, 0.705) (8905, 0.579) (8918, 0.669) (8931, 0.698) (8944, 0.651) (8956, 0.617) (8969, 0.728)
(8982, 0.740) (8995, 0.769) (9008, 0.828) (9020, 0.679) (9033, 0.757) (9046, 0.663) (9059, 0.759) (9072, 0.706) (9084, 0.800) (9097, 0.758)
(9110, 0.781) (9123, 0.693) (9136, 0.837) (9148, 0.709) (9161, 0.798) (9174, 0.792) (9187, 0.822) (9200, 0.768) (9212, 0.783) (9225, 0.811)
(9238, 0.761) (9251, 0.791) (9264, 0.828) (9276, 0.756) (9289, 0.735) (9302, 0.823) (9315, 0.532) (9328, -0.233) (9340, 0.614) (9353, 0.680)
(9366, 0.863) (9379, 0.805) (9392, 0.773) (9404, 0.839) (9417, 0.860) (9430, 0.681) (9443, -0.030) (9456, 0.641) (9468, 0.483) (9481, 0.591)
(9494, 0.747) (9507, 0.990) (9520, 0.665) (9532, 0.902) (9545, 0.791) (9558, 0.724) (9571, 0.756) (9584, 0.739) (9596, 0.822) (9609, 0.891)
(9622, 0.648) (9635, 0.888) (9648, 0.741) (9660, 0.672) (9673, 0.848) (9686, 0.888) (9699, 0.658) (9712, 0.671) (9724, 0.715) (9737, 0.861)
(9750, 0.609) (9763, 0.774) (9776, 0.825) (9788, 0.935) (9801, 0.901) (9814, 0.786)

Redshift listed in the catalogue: 0.58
